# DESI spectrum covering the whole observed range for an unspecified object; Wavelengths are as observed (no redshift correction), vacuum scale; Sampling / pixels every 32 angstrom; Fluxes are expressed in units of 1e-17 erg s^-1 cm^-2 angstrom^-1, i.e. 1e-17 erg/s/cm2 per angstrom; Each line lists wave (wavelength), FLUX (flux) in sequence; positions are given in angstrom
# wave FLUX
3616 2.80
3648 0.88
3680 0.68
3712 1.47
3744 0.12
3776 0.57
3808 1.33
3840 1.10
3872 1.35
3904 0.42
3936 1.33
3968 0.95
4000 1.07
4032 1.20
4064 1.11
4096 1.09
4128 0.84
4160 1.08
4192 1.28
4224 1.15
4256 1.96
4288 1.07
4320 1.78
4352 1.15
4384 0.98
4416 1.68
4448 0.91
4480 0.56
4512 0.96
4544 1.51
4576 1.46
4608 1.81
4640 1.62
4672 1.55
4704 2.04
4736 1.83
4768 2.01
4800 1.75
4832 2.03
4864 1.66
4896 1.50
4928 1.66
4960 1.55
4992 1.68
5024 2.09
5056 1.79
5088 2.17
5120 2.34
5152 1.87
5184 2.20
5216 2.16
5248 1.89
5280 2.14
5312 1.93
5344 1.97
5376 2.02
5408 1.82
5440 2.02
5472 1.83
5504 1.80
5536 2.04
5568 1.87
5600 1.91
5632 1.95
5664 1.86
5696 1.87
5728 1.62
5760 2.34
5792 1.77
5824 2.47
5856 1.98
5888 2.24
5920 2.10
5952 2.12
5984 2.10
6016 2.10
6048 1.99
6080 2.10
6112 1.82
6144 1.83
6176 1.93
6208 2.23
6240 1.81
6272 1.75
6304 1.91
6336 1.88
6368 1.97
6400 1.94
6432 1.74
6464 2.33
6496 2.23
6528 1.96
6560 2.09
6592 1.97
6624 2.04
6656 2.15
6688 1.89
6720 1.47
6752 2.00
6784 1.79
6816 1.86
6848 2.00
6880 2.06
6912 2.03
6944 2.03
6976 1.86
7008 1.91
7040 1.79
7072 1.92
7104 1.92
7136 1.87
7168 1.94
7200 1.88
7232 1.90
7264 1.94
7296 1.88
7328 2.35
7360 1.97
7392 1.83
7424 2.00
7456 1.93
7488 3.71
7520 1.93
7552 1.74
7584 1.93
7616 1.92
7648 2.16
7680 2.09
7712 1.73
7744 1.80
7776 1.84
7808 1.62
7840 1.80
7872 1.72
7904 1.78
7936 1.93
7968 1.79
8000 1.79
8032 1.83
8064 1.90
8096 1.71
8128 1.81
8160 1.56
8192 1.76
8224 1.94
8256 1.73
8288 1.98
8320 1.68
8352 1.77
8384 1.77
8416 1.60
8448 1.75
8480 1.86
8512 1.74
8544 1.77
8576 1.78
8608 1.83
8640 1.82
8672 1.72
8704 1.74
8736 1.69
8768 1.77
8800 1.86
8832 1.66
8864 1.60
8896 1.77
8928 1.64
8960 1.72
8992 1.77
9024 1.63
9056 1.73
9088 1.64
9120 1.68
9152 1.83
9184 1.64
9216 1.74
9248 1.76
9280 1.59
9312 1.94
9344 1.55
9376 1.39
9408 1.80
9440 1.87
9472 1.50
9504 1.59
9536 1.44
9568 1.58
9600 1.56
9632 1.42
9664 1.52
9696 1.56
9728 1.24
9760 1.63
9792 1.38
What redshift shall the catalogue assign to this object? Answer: 0.139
